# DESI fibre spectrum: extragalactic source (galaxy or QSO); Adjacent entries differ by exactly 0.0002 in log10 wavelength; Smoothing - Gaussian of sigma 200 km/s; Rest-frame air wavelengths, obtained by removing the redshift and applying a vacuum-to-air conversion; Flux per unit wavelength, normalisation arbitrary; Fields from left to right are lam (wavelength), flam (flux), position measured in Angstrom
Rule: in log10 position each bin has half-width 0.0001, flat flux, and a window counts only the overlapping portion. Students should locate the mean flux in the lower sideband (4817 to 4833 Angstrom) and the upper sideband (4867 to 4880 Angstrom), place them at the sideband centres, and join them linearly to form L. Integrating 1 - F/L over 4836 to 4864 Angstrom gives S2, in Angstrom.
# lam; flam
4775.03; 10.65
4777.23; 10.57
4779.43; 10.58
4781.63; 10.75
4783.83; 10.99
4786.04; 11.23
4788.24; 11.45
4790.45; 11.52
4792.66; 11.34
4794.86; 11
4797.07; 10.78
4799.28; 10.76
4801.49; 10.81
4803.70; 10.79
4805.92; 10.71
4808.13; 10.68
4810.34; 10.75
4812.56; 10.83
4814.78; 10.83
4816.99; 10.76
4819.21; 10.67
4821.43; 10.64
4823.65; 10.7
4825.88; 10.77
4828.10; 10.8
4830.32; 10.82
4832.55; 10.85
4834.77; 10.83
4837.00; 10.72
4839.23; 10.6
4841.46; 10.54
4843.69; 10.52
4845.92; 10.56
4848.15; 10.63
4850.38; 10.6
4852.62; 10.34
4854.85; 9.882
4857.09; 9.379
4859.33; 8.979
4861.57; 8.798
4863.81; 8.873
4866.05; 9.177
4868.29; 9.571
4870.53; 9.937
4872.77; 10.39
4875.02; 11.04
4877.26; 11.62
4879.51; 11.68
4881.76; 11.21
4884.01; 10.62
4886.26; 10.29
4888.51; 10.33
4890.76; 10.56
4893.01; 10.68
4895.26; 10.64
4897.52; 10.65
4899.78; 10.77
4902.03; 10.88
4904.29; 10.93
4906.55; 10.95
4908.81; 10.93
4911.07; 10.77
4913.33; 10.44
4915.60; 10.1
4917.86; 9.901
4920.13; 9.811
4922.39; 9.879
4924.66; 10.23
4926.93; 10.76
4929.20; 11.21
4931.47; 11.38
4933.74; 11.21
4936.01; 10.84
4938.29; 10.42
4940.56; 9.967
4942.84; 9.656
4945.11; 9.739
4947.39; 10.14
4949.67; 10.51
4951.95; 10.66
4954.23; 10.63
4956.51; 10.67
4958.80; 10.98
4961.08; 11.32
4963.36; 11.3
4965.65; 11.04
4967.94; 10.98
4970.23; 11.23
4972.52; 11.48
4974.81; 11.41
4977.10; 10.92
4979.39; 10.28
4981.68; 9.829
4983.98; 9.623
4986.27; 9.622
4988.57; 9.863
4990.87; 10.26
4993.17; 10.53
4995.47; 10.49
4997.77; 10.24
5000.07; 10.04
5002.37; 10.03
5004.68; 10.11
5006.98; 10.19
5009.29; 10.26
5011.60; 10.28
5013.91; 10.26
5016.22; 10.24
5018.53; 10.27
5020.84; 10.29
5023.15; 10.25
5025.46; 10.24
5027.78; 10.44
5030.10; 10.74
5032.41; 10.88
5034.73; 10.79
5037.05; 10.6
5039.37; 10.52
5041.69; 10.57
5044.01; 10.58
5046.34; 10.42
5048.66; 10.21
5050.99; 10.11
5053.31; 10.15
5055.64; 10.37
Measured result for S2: 1.6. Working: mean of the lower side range 10.7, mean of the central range 10.1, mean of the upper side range 10.6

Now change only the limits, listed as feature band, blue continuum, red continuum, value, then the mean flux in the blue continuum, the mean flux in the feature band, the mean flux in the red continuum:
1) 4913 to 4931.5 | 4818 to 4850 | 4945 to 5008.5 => 0.4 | 10.7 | 10.4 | 10.5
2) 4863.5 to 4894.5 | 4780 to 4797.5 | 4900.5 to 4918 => 0.9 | 11.1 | 10.5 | 10.7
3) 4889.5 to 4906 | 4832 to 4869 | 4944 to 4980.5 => -0.6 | 10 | 10.7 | 10.8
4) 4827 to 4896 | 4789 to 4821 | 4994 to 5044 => 2.4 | 10.9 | 10.4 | 10.4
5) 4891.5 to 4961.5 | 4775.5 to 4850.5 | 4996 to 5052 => 0.0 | 10.8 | 10.6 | 10.4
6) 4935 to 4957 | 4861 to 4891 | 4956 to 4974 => 1.3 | 10.3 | 10.3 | 11.1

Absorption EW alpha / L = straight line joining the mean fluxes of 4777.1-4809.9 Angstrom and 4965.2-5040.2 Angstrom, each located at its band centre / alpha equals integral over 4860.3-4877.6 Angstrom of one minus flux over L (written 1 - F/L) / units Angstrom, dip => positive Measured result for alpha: 1.5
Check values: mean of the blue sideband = 10.9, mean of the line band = 9.85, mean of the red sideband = 10.4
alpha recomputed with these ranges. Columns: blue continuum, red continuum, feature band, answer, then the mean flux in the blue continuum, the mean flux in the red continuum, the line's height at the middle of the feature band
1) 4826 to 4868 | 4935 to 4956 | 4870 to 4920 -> -2.26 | 10.2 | 10.3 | 10.2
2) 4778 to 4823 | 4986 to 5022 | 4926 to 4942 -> -0.56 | 10.9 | 10.2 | 10.4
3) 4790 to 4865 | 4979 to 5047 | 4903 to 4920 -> -0.19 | 10.5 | 10.3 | 10.4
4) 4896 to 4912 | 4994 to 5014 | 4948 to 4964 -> -0.49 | 10.8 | 10.2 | 10.5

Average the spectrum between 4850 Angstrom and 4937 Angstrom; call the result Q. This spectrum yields 10.4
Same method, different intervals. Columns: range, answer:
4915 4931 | 10.3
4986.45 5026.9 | 10.2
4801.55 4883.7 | 10.5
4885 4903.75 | 10.6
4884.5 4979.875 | 10.7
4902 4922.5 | 10.5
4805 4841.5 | 10.7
